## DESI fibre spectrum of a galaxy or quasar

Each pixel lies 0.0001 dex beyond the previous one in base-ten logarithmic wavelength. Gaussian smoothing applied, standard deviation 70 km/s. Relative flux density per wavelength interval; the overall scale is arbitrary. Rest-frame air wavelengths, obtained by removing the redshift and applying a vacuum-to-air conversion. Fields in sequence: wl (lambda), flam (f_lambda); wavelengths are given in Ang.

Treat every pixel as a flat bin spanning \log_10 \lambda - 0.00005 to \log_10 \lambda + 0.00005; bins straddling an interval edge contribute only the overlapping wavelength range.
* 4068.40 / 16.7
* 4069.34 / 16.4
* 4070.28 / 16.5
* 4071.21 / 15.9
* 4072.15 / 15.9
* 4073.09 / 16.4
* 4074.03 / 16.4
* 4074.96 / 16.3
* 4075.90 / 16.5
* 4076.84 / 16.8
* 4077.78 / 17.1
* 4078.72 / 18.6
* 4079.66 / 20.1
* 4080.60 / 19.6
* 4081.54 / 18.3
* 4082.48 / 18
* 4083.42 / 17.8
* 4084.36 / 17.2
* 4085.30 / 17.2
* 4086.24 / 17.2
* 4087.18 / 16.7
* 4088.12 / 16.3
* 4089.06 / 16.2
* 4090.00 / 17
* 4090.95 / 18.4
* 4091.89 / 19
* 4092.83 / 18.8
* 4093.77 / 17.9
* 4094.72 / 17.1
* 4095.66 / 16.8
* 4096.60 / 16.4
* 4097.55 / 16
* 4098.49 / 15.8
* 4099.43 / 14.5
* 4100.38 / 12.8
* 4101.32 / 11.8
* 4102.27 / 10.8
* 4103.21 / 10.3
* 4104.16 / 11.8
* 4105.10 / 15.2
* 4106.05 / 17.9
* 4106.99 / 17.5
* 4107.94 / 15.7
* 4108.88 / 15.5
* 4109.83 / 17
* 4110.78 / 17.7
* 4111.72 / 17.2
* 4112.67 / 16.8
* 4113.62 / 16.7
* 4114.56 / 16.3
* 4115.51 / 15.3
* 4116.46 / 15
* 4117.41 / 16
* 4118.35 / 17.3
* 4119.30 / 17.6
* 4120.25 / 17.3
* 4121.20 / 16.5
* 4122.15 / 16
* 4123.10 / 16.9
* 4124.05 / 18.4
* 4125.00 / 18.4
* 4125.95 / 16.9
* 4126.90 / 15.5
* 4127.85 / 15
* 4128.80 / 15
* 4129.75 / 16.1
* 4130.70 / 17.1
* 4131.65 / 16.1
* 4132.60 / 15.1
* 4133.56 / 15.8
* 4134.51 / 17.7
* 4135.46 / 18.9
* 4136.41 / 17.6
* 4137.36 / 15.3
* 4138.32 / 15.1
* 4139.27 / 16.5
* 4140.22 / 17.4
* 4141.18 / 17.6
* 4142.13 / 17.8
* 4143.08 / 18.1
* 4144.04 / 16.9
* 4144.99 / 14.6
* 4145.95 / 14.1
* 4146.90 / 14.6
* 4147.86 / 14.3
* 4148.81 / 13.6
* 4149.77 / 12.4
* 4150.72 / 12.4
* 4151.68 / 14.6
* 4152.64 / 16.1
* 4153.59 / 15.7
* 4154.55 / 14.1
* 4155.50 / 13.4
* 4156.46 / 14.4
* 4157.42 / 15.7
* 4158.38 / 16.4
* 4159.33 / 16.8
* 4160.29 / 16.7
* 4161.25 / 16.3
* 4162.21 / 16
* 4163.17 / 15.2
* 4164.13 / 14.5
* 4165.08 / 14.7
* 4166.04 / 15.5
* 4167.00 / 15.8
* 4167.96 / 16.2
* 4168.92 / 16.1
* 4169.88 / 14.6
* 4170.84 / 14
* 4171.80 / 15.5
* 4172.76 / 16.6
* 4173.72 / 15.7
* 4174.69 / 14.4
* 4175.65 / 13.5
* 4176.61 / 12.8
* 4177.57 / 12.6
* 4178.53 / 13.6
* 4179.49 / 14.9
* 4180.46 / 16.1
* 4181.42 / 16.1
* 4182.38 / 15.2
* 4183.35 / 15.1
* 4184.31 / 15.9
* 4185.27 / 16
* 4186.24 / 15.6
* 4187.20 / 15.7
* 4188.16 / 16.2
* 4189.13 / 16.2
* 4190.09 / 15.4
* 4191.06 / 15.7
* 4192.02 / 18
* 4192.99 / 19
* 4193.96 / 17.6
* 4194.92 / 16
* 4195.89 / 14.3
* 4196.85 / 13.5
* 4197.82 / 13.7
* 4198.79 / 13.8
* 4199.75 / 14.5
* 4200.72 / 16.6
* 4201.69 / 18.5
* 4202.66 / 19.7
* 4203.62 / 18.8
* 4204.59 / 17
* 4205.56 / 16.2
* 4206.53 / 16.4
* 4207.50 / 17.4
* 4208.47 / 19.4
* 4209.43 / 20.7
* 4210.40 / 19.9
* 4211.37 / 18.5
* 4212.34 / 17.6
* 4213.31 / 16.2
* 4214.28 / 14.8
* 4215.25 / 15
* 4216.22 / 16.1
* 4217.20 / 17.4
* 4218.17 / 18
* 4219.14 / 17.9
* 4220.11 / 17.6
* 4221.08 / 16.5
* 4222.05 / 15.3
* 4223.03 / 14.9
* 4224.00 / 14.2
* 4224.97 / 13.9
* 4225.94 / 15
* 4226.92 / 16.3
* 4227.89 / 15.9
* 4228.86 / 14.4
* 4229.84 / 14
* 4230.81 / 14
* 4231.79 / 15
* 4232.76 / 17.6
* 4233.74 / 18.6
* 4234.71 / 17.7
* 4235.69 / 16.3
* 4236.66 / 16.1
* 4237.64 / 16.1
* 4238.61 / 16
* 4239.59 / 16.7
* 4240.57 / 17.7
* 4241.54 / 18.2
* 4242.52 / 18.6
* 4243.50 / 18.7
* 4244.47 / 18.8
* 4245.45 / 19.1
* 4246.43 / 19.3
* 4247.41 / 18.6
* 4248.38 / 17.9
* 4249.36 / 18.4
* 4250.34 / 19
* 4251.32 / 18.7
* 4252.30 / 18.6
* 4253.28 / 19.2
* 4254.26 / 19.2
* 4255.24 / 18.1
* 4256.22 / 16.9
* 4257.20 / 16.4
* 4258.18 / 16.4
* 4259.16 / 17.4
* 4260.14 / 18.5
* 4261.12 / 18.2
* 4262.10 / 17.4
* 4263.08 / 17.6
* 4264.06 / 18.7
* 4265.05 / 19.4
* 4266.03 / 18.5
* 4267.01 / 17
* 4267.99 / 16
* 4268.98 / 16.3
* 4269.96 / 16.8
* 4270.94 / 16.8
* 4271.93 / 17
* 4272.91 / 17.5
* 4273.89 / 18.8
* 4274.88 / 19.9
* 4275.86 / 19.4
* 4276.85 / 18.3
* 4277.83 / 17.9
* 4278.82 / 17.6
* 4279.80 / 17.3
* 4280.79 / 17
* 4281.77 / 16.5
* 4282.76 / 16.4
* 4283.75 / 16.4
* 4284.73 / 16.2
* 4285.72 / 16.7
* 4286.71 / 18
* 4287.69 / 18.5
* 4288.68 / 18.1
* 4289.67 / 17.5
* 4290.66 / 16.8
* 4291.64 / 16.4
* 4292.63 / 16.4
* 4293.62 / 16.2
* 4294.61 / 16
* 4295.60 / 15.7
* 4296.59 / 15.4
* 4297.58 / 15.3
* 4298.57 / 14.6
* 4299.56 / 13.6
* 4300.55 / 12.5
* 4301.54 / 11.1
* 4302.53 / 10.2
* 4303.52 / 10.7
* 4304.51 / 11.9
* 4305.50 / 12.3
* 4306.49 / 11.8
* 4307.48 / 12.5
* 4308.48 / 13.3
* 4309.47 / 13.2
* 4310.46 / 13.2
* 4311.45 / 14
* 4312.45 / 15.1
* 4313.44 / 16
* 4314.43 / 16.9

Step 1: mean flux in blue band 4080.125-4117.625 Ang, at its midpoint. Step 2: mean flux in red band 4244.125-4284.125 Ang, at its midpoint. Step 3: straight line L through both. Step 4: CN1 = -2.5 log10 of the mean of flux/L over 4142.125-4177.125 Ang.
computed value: 0.12 mag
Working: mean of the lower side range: 16.2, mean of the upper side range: 17.9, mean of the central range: 15.1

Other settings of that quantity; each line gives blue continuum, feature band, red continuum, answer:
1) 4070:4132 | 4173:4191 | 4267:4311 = 0.072 mag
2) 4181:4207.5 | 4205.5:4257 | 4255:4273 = -0.020 mag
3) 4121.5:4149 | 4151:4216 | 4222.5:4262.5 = 0.053 mag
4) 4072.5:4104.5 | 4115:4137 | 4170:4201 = -0.040 mag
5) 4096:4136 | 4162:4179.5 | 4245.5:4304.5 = 0.099 mag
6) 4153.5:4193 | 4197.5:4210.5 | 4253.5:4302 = -0.095 mag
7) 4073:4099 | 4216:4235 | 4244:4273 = 0.117 mag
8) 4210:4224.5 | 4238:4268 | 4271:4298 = -0.072 mag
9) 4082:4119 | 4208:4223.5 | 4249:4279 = 0.010 mag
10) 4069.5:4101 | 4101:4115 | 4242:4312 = 0.114 mag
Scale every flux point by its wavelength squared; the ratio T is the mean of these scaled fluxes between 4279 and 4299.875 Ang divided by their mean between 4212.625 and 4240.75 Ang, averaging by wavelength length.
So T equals 1.06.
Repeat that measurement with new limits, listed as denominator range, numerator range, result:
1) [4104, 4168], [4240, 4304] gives 1.14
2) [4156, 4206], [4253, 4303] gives 1.13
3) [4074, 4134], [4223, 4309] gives 1.09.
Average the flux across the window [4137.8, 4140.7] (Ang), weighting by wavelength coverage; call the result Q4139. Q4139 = 16.3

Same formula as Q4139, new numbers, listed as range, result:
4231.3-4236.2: 17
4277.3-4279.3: 17.8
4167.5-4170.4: 15.6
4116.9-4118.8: 16.7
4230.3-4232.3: 14.6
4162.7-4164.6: 14.8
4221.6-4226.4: 14.7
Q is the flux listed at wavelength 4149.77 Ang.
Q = 12.4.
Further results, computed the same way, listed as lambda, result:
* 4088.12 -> 16.3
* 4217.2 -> 17.4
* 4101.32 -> 11.8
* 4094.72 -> 17.1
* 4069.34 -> 16.4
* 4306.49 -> 11.8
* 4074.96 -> 16.3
